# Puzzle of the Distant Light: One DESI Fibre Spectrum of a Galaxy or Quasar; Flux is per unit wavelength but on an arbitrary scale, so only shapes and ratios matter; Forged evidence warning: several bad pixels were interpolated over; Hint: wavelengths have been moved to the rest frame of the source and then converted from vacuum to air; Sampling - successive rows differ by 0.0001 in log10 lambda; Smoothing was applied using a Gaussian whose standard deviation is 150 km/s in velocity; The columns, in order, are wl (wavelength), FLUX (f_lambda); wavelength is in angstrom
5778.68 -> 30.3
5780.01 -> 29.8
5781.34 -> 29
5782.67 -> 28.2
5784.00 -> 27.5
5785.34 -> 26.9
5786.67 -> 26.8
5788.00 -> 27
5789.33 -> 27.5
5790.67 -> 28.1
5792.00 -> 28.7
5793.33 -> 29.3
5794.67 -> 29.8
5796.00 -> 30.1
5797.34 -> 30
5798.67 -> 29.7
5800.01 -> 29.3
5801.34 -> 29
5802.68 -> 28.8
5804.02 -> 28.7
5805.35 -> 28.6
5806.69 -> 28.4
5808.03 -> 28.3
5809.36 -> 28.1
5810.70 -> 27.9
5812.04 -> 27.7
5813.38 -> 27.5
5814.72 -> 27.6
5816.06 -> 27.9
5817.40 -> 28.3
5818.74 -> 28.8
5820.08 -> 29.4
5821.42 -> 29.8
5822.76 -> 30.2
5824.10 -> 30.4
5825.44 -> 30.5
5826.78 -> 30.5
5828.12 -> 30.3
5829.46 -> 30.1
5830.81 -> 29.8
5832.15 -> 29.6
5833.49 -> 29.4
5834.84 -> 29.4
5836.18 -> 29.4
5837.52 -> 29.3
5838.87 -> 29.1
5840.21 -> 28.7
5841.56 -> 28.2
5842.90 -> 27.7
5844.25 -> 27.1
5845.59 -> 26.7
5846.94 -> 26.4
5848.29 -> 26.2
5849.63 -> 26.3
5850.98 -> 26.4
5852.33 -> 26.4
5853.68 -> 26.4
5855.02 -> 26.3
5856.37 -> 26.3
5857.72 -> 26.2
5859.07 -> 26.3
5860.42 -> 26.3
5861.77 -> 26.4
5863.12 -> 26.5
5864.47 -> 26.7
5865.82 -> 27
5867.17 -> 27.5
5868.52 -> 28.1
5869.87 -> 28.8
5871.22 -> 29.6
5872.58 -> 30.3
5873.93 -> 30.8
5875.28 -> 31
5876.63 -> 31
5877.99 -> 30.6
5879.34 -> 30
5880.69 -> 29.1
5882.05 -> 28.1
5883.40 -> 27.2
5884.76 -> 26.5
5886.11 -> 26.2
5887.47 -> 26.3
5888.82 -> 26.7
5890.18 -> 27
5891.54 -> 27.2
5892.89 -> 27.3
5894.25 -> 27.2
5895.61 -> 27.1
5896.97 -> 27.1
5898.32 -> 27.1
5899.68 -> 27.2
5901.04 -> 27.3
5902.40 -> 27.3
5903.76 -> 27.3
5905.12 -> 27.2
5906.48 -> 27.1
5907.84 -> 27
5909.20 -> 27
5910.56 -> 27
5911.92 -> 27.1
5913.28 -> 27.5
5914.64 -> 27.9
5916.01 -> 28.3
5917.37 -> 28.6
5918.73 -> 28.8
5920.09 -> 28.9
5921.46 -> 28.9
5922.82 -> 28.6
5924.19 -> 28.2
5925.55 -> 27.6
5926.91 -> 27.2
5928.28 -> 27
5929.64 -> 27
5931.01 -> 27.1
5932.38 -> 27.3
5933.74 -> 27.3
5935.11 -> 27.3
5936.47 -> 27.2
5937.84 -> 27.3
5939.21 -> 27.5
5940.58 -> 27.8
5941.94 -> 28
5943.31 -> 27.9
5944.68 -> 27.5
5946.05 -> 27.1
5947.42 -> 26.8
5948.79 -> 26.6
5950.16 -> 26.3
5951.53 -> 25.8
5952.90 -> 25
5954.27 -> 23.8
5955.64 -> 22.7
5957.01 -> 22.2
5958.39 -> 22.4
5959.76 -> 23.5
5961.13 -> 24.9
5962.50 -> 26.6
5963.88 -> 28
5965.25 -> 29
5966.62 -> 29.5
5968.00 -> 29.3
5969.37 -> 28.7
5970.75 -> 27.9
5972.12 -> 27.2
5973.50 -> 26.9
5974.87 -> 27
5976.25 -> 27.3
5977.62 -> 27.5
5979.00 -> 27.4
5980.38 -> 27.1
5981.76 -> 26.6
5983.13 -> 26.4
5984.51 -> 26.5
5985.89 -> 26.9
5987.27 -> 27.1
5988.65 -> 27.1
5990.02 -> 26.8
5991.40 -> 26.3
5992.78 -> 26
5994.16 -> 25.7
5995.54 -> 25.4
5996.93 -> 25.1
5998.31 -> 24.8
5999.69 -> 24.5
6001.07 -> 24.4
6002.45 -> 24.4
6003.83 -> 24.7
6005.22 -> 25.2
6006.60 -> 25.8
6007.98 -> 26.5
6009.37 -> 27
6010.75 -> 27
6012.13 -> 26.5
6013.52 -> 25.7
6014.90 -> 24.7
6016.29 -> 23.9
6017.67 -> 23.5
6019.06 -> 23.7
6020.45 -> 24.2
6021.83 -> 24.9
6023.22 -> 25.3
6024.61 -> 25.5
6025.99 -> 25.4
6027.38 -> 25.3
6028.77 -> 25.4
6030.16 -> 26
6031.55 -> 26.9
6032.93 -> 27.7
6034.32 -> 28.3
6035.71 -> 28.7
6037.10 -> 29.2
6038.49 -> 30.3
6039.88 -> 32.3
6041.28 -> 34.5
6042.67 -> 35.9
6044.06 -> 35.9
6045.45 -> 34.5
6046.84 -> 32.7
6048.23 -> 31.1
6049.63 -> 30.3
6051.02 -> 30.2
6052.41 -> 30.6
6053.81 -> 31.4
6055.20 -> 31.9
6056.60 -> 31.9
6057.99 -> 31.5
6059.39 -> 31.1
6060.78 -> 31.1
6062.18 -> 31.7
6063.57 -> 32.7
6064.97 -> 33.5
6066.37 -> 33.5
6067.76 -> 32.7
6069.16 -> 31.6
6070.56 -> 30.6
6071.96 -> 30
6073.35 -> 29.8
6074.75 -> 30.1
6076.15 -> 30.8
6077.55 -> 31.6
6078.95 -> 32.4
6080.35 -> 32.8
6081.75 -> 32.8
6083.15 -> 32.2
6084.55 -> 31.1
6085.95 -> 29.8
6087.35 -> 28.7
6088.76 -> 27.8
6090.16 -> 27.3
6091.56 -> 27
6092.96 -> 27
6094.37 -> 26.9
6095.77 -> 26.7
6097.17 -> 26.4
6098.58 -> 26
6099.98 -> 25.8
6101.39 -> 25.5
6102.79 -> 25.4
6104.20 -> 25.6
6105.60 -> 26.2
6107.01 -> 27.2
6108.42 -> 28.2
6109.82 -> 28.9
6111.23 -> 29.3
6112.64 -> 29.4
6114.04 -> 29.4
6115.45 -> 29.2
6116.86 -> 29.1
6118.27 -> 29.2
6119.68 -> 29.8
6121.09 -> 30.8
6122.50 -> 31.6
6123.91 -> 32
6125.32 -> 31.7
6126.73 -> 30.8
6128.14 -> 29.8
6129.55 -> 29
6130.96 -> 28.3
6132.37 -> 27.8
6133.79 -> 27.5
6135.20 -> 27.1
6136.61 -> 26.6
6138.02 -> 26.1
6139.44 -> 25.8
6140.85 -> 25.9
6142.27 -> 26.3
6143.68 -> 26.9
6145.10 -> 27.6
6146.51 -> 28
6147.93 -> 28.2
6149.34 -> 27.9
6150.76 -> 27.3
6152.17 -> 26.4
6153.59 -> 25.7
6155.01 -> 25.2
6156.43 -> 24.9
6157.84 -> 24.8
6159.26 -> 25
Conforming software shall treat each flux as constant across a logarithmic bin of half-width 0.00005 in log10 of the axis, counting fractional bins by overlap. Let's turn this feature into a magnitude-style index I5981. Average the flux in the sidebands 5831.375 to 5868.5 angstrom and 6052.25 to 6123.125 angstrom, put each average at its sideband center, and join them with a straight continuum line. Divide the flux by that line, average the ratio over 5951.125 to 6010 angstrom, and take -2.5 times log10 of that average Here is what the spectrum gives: 0.100 mag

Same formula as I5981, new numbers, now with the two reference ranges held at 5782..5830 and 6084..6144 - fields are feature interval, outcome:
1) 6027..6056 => -0.084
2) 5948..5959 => 0.167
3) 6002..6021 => 0.126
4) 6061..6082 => -0.130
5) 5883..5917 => 0.055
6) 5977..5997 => 0.071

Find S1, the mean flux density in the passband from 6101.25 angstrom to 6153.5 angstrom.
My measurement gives 28.2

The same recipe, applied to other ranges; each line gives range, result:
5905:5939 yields 27.6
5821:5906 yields 28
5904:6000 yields 26.9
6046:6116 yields 29.8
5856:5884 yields 28.3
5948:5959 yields 24.4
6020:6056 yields 29.4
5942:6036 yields 26.1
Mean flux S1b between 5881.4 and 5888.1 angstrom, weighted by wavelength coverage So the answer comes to 26.9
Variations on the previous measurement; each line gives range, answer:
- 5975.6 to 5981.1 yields 27.3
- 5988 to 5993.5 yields 26.6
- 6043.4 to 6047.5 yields 34.4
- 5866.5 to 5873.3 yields 28.9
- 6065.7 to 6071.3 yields 32.1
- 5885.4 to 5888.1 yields 26.3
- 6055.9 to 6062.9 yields 31.5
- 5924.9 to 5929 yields 27.3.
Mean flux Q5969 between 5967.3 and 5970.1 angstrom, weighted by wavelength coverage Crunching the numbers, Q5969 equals 28.9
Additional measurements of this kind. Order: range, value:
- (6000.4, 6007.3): 24.9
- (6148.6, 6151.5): 27.7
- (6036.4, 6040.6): 30.6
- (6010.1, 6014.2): 26.4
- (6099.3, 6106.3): 25.7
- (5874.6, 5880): 30.7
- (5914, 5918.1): 28.3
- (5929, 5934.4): 27.2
